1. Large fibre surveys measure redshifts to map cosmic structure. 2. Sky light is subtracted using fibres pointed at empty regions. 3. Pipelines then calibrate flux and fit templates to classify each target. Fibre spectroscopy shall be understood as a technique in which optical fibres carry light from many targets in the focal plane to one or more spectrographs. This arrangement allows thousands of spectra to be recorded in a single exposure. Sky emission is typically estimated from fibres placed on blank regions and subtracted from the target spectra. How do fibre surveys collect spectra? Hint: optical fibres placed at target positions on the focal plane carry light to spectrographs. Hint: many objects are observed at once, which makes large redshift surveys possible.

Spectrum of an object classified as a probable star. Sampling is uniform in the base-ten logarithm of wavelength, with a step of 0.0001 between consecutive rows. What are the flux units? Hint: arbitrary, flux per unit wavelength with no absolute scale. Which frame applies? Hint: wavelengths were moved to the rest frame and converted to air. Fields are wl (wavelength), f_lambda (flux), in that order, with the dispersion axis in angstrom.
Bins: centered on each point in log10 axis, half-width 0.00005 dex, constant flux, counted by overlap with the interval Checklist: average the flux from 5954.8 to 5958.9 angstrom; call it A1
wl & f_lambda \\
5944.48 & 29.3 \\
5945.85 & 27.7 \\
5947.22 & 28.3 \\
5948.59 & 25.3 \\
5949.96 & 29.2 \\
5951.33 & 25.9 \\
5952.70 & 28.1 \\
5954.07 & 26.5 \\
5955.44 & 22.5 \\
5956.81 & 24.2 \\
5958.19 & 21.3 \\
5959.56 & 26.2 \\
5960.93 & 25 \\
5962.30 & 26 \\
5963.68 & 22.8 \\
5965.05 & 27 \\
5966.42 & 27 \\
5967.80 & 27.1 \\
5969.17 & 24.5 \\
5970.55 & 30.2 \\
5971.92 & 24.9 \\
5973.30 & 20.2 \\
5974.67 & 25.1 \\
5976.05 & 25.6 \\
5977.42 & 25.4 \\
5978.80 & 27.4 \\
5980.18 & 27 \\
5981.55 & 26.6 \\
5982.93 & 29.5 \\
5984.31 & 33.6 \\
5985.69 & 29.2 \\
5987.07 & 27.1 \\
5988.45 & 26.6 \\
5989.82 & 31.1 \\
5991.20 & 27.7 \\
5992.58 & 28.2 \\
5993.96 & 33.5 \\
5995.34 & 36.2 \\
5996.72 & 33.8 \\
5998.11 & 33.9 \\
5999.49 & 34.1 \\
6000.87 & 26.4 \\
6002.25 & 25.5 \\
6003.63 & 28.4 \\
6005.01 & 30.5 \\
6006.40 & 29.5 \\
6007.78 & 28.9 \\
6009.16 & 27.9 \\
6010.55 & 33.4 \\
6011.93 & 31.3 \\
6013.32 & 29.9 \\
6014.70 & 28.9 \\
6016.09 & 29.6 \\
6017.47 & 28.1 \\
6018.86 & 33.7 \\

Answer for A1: 22.7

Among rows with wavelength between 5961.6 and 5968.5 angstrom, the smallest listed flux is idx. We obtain 22.8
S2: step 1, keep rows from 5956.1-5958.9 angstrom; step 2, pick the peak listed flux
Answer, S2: 24.2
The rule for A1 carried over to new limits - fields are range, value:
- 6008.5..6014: 30.6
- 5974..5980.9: 26.1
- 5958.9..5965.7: 25.4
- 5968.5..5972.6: 26.5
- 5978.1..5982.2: 27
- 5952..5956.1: 25.7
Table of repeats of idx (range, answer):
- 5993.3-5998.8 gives 33.5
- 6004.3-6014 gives 27.9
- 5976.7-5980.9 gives 25.4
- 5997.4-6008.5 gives 25.5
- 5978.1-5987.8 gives 26.6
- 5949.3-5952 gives 25.9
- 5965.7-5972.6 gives 24.5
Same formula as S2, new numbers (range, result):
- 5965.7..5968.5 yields 27.1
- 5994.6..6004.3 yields 36.2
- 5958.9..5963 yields 26.2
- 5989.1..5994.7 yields 33.5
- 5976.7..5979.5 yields 27.4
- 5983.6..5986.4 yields 33.6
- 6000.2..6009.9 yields 30.5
